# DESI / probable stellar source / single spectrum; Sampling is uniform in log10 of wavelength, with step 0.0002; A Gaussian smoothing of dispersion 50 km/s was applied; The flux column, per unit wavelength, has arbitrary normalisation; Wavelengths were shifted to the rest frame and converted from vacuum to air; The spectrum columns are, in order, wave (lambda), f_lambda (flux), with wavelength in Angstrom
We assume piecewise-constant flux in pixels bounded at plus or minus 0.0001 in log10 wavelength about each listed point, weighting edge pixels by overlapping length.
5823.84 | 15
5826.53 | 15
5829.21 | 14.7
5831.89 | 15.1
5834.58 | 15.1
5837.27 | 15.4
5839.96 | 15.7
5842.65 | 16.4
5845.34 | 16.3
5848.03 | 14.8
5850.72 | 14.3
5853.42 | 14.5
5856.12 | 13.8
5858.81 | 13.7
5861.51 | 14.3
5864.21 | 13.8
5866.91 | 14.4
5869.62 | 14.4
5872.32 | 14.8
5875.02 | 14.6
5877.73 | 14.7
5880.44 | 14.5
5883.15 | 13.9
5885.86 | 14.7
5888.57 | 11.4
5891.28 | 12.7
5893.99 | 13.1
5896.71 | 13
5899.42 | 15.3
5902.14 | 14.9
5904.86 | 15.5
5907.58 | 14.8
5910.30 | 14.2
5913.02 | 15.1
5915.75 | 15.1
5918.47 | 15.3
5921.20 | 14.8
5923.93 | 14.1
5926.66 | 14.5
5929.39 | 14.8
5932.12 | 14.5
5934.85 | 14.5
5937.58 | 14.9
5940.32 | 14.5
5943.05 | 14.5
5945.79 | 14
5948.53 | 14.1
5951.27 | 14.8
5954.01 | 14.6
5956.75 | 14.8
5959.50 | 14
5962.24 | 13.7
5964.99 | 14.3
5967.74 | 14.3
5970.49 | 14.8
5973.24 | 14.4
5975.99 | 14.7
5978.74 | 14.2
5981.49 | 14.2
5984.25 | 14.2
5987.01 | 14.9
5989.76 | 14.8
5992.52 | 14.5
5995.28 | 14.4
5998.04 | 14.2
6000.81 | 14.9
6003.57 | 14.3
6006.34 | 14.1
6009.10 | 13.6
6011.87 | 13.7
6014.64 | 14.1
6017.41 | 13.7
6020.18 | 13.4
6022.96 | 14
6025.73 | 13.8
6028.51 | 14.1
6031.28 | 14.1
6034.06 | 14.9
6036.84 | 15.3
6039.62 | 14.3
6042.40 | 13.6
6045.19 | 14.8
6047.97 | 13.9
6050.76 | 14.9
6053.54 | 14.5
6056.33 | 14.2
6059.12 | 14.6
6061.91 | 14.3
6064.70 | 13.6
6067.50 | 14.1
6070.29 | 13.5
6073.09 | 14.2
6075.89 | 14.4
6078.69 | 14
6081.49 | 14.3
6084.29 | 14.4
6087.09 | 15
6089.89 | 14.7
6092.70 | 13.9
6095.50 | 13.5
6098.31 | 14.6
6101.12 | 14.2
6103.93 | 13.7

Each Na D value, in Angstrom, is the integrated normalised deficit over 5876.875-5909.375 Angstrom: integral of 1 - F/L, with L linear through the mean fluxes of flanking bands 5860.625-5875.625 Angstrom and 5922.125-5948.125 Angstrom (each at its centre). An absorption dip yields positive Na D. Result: 0.9 Angstrom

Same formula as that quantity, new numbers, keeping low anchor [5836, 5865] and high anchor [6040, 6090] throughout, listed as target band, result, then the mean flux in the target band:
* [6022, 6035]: 0.18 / 14.2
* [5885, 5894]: 1.14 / 12.9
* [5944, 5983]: 0.50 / 14.3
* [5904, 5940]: -0.27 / 14.8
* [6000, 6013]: 0.30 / 14.1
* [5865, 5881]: 0.25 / 14.5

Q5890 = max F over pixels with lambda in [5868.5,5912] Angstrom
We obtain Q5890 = 15.5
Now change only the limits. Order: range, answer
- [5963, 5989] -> 14.9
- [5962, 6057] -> 15.3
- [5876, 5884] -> 14.7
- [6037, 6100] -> 15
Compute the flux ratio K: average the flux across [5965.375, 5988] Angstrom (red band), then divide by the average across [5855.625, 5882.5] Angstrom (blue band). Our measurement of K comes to 1.0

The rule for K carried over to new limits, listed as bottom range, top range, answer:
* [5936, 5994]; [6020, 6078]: 0.99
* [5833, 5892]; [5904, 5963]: 1.01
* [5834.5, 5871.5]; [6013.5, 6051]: 0.96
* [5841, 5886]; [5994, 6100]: 0.97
